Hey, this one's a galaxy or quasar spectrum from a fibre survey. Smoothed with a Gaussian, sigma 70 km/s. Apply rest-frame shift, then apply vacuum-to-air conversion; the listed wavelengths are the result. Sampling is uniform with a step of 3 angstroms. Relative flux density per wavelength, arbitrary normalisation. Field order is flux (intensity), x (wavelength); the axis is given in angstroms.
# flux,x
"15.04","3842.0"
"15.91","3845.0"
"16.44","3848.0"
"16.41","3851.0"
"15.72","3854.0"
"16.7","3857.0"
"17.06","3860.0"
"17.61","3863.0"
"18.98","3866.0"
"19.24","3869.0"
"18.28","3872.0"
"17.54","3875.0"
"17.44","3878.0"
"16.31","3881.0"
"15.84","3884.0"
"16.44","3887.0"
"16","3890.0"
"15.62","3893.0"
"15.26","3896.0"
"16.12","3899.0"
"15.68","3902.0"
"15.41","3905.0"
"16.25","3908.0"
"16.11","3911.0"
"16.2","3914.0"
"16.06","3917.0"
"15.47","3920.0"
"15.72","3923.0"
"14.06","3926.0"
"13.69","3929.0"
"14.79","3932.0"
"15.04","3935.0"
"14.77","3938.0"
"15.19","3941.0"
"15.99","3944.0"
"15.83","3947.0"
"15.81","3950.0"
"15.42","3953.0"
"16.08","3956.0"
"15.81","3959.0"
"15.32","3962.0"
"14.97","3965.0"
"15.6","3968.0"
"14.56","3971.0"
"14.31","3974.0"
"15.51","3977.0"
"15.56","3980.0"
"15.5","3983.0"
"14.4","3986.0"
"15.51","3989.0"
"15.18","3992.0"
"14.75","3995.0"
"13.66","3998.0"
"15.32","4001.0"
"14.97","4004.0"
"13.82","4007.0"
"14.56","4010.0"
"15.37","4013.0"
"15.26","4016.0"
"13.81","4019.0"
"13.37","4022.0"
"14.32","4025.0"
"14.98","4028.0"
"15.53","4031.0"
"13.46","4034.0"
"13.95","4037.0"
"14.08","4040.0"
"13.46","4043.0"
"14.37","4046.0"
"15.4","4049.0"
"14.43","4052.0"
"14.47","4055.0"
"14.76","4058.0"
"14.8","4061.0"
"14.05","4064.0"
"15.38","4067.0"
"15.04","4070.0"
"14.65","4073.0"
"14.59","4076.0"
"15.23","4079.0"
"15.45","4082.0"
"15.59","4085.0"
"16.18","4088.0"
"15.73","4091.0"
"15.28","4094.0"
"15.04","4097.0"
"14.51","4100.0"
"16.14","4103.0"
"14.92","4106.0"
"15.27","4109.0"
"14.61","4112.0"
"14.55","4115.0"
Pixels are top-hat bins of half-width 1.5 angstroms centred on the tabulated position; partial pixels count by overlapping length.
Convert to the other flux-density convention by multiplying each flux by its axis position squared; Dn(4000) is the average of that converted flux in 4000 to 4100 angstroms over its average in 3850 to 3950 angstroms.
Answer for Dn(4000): 1.0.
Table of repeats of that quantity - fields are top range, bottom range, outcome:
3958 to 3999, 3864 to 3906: 0.94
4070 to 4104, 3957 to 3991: 1.06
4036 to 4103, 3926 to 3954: 1.05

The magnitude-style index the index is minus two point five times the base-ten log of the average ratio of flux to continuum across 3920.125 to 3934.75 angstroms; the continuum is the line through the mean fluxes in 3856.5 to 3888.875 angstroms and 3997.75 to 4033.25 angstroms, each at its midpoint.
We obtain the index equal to 0.11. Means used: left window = 17.4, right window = 14.6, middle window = 14.7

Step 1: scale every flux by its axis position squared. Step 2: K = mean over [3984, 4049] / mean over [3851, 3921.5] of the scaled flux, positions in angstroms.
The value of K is 0.94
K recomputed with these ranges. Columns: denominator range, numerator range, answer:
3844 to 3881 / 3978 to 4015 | 0.92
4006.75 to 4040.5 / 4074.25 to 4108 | 1.10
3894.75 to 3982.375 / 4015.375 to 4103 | 1.02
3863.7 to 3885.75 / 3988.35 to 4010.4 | 0.89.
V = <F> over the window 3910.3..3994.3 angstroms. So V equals 15.3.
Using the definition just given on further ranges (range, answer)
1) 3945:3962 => 15.8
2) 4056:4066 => 14.6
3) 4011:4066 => 14.4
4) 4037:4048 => 14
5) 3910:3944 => 15.2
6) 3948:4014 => 15.1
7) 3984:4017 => 14.8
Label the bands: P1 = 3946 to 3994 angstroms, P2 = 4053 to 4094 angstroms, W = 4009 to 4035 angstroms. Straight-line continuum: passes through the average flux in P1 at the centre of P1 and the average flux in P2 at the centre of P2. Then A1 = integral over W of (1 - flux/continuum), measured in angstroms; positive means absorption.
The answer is 1.1 angstroms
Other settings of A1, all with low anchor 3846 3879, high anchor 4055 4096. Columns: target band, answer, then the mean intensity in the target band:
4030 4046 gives 1.5 angstroms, 14.1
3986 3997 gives 0.7 angstroms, 15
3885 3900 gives 1.0 angstroms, 15.9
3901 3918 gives 0.9 angstroms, 16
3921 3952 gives 2.8 angstroms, 15.1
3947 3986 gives 2.2 angstroms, 15.4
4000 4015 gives 1.0 angstroms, 14.8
